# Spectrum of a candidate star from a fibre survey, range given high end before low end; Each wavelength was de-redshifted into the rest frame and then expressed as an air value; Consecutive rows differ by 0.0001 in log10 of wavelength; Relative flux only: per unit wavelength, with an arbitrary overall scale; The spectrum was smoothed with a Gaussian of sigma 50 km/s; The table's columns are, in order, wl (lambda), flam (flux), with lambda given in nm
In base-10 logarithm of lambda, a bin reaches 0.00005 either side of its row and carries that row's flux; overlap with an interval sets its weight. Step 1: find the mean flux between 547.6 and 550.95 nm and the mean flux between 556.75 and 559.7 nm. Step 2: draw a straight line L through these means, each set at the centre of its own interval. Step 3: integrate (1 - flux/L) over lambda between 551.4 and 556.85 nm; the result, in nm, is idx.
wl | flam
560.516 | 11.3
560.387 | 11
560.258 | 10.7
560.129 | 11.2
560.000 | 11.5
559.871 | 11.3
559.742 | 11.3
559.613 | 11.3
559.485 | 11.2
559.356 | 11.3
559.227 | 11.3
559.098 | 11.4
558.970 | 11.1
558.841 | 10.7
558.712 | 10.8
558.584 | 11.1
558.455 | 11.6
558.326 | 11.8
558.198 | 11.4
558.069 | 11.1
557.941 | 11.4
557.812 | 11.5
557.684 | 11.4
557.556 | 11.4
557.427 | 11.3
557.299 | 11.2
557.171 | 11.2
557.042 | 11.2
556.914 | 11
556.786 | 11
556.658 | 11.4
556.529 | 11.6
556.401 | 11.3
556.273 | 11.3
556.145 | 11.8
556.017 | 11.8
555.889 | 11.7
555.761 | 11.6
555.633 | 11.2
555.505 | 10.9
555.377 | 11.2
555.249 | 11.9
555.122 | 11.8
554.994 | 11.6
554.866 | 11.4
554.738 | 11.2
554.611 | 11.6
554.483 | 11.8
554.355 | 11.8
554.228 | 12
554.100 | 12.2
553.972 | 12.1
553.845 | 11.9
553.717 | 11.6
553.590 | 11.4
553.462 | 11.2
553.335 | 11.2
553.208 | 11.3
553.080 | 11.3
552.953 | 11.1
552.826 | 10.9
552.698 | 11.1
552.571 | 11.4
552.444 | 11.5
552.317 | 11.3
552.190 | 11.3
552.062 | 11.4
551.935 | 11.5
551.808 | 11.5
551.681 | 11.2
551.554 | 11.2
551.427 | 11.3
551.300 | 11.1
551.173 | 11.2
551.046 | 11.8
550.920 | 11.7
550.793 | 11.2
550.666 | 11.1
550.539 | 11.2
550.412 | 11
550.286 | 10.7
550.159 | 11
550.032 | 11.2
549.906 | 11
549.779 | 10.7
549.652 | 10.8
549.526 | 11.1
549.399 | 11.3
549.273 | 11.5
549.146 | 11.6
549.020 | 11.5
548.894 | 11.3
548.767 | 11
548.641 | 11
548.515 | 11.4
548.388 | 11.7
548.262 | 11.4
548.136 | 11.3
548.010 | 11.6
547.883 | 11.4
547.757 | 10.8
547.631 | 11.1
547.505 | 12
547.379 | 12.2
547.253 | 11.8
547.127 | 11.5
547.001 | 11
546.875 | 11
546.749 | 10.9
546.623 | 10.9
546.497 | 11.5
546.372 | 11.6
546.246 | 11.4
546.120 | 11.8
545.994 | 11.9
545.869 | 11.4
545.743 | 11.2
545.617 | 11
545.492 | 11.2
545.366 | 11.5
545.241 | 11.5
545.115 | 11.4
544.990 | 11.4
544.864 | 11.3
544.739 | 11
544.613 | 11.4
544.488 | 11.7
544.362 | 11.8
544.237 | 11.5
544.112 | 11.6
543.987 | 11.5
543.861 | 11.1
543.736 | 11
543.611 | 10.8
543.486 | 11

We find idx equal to -0.11 nm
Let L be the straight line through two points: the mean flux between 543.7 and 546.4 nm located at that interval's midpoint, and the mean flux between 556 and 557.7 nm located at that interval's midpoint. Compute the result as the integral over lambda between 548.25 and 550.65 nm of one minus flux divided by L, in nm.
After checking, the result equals 0.05 nm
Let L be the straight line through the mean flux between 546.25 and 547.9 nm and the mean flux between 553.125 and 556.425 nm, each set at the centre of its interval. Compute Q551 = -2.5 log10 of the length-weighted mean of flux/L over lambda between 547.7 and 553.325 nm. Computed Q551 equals 0.02 mag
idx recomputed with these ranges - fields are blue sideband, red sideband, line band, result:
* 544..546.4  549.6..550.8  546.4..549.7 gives -0.05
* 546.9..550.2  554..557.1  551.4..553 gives 0.02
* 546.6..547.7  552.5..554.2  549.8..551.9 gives 0.04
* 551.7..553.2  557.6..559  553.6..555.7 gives -0.06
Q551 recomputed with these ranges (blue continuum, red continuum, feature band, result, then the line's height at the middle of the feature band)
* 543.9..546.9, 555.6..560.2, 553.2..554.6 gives -0.03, 11.3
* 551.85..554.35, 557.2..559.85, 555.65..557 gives -0.01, 11.4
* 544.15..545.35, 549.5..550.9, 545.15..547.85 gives -0.01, 11.3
